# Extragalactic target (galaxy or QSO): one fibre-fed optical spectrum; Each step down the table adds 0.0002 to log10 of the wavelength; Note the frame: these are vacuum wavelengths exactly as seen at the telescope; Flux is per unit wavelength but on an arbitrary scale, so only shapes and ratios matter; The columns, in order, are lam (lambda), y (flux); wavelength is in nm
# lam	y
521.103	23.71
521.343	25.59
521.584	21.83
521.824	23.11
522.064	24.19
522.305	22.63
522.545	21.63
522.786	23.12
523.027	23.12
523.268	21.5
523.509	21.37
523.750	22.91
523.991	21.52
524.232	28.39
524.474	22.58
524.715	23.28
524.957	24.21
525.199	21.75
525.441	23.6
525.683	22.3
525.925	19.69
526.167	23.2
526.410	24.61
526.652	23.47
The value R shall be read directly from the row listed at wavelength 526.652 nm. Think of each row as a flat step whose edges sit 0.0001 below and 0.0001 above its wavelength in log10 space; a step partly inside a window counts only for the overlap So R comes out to 23.47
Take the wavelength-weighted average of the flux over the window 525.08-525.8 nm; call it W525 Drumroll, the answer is 22.6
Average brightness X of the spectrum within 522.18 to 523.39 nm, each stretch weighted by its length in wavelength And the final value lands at 22.4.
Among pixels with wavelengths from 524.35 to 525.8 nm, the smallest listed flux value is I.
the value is 21.75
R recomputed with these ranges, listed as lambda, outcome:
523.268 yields 21.5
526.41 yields 24.61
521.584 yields 21.83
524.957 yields 24.21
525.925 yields 19.69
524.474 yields 22.58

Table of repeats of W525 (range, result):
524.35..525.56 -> 23.1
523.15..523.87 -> 21.9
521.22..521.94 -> 23.5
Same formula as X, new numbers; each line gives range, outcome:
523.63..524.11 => 22.2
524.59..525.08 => 23.7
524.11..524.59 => 25.5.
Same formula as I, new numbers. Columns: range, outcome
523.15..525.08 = 21.37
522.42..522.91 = 21.63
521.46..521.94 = 21.83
